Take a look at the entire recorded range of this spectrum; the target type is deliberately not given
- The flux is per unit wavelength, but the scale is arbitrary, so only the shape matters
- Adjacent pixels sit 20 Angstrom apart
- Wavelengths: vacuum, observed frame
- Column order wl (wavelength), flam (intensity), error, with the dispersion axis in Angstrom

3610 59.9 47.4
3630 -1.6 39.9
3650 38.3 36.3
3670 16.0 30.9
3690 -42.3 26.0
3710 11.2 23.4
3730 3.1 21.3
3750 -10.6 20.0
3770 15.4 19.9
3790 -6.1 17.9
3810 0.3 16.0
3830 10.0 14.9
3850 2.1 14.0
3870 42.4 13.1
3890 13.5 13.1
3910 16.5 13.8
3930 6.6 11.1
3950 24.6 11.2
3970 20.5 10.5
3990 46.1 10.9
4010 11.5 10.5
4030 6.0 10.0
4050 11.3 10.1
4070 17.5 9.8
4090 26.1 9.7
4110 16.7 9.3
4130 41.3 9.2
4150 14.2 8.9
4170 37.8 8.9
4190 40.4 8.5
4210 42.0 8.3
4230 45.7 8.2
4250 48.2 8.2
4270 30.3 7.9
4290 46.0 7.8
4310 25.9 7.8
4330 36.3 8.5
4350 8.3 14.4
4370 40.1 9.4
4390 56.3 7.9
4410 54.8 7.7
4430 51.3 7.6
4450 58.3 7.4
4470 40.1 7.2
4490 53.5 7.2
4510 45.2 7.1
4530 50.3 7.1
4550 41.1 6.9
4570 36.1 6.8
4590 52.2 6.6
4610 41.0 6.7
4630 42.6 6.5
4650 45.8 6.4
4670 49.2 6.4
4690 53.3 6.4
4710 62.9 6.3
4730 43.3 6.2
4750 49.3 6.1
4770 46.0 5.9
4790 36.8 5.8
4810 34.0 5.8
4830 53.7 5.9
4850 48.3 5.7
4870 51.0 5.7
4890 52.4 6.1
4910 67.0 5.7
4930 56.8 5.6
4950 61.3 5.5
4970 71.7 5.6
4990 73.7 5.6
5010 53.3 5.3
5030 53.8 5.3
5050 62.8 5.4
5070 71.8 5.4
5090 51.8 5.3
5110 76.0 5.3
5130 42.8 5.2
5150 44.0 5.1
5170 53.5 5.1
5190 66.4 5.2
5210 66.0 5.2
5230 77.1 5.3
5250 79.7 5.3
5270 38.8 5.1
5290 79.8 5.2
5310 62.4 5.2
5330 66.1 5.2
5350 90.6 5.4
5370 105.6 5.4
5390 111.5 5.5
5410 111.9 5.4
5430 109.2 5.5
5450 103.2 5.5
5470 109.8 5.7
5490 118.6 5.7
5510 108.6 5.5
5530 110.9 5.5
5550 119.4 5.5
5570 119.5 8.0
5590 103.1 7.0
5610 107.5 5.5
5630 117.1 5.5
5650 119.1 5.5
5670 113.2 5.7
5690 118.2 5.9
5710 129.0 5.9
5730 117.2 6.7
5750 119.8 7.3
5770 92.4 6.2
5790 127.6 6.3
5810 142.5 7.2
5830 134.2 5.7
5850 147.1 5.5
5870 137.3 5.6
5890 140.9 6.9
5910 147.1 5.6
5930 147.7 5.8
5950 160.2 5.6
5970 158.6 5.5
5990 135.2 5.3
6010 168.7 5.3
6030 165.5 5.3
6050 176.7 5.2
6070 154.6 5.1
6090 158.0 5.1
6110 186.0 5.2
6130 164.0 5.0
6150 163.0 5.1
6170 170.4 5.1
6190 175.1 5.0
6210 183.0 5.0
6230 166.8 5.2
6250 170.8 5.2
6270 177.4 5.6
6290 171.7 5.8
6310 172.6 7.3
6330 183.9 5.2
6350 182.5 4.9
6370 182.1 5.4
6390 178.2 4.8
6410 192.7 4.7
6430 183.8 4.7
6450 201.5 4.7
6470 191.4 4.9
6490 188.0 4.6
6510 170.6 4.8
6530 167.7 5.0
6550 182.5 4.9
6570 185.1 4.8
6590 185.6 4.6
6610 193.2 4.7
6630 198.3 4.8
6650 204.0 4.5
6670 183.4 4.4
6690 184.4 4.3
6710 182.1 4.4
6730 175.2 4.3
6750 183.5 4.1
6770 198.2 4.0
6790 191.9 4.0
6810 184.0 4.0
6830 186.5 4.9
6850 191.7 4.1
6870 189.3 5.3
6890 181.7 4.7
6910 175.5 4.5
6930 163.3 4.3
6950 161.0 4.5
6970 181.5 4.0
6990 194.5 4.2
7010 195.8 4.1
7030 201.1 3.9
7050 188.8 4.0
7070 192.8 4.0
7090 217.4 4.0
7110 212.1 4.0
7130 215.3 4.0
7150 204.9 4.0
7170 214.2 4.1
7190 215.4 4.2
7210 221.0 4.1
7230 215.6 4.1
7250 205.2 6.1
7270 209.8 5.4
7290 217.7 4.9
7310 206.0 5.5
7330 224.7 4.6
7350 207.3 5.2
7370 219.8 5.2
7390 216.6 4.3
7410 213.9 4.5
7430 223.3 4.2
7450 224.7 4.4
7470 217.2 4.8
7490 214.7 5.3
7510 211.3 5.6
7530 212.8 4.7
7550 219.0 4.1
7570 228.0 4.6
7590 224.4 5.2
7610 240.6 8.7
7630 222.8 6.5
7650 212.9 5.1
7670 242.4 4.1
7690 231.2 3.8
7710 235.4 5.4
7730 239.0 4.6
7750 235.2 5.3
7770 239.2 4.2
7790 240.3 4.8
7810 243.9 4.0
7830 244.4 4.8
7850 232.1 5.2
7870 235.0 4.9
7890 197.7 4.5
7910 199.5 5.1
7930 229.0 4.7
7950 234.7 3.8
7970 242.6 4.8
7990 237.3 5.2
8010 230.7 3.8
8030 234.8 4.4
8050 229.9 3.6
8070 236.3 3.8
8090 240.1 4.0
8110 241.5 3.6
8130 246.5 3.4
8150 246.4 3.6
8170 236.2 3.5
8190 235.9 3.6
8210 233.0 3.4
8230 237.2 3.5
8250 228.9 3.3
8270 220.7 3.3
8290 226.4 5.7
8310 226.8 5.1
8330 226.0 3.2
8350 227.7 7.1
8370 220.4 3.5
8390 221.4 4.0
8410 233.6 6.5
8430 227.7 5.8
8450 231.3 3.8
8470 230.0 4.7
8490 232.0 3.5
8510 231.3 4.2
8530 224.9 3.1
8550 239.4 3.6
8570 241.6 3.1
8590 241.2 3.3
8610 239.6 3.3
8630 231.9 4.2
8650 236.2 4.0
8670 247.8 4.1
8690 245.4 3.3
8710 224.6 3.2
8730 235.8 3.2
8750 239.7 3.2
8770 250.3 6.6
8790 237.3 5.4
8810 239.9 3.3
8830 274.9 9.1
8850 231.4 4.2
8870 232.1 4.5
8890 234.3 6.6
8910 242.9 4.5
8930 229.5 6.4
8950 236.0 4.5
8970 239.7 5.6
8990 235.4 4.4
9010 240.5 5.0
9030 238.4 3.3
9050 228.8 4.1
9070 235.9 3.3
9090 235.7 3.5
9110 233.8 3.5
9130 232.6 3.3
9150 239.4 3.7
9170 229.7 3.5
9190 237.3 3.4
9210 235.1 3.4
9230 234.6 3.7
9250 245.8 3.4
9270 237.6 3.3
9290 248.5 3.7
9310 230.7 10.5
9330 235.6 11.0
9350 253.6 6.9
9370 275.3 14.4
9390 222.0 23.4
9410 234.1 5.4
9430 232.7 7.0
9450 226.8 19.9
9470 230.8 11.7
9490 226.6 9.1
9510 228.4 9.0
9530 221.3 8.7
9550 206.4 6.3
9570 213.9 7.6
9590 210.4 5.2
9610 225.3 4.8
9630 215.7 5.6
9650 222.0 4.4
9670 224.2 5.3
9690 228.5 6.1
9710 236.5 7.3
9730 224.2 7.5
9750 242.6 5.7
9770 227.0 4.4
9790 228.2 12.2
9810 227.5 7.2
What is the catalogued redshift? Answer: 0.340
